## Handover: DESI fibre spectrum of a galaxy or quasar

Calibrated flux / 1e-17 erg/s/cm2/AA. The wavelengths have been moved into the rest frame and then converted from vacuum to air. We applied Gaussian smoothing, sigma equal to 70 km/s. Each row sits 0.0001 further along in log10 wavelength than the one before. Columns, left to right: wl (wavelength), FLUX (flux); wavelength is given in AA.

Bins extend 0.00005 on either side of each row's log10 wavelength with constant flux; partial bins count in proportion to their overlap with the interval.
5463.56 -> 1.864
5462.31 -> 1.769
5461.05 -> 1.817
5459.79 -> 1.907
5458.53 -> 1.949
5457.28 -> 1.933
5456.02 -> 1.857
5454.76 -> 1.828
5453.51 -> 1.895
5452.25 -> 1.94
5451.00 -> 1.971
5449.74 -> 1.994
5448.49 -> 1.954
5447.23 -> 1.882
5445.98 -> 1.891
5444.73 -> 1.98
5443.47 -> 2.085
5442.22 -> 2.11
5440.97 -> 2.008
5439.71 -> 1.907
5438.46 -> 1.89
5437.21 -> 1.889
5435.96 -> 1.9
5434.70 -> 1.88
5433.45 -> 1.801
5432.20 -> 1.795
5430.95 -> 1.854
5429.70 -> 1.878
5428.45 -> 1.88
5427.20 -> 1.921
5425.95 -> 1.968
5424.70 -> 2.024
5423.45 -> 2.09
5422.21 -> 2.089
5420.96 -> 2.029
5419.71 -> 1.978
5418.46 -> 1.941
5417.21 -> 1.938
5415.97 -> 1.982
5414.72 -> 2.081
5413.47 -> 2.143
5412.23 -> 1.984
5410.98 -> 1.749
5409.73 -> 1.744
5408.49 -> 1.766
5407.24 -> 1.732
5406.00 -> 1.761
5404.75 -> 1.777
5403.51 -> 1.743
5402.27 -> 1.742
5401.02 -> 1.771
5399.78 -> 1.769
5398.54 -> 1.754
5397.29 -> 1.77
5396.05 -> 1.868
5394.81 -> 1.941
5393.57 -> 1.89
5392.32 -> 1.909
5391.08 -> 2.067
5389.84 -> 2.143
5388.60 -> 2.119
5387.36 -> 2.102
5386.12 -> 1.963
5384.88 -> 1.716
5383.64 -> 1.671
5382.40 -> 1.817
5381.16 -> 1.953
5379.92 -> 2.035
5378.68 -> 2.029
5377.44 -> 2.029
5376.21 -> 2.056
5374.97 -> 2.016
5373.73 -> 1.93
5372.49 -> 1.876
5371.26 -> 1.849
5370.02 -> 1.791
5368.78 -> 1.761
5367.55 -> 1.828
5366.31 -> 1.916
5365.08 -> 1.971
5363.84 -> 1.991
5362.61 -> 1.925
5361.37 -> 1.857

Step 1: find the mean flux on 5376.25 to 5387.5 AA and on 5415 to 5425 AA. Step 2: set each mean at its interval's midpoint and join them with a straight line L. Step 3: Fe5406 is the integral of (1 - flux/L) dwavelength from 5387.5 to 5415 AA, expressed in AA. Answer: 1.29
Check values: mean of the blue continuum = 1.92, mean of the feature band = 1.88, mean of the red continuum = 2.01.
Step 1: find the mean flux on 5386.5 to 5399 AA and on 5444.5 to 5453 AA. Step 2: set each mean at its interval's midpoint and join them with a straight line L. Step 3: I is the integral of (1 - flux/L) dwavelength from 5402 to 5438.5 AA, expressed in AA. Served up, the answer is 0.9 AA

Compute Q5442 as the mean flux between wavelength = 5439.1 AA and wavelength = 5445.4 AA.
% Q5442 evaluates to 2.02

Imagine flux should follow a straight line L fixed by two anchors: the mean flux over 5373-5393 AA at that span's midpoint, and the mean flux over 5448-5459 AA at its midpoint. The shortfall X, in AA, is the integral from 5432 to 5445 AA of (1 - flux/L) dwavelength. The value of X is 0.0 AA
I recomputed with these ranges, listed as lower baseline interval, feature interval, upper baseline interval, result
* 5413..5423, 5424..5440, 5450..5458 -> 0.7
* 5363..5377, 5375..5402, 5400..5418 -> -0.6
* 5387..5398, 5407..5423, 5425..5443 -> 0.0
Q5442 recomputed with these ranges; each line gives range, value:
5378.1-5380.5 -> 2.03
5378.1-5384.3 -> 1.9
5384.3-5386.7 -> 1.84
